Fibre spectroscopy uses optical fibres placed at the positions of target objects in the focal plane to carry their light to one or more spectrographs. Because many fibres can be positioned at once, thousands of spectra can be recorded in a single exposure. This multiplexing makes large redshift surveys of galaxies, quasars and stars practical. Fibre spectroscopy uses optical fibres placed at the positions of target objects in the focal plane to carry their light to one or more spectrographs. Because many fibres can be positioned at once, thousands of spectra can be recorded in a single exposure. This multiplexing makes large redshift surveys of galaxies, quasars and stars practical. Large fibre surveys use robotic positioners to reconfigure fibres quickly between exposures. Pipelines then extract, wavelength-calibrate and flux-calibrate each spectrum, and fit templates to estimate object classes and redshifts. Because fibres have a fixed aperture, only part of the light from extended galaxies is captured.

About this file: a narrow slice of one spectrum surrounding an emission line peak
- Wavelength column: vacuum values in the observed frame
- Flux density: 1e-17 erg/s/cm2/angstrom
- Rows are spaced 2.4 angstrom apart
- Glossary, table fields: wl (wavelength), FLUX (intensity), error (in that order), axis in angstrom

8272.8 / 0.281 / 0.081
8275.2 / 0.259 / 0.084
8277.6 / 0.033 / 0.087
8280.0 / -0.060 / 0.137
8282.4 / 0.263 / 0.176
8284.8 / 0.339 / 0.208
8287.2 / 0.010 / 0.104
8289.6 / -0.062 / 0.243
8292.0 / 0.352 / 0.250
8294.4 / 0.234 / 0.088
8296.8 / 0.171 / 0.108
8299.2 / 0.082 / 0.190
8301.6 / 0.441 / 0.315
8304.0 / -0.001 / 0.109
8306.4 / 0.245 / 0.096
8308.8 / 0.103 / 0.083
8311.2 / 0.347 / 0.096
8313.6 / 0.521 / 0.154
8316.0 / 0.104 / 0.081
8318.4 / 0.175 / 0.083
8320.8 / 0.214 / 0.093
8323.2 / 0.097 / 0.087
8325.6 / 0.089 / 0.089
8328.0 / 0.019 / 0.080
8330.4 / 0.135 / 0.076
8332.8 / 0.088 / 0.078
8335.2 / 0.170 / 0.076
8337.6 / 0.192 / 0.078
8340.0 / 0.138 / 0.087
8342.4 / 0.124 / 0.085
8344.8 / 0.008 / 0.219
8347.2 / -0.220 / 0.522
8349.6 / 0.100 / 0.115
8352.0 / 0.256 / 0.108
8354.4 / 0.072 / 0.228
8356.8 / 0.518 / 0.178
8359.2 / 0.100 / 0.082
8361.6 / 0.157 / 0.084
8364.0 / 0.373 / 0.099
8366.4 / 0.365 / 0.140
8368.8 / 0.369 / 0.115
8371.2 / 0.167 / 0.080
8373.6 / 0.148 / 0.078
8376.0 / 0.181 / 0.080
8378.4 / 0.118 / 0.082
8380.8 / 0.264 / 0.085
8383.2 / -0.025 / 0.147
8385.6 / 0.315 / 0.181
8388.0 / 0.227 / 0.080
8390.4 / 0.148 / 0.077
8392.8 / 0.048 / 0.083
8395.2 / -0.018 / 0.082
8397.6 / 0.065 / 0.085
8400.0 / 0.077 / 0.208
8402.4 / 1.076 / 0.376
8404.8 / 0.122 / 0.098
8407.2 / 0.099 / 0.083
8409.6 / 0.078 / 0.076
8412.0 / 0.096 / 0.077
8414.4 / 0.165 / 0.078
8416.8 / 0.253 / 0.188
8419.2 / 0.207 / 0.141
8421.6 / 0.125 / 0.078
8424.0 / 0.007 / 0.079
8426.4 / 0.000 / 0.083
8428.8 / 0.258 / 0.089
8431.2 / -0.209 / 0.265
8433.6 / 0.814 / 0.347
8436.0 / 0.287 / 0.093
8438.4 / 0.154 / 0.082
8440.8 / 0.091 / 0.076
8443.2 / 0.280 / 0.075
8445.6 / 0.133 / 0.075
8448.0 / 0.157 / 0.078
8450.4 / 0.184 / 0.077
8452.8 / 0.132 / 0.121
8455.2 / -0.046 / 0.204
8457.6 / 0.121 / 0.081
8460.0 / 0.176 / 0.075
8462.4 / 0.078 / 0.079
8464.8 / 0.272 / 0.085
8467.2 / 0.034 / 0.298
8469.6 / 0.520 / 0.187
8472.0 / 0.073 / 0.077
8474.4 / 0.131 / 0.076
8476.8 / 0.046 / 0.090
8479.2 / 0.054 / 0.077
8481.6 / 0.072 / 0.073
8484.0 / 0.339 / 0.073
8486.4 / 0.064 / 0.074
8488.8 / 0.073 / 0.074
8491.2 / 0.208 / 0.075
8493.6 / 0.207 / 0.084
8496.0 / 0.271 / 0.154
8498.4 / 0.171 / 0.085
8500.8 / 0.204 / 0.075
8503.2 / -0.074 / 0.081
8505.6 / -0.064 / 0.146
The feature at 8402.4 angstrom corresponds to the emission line H-gamma 4340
